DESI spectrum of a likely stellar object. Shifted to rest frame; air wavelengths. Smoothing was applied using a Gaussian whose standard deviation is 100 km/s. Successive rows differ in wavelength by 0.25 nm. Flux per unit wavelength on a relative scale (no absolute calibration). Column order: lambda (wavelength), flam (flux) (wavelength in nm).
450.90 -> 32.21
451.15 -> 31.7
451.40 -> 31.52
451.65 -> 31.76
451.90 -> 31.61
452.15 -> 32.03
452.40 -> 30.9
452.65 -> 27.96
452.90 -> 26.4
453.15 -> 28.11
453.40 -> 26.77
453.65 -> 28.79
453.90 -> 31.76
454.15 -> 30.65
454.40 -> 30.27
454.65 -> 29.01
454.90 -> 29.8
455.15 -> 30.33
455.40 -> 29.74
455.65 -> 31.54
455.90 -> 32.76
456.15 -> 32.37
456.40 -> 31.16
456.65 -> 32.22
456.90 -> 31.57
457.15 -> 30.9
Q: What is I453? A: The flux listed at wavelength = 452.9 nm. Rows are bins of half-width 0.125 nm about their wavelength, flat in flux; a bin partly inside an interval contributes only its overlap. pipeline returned 26.4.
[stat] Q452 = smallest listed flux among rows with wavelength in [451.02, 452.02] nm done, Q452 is 31.52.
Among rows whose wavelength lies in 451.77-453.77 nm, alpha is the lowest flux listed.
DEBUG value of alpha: 26.4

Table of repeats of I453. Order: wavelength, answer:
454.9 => 29.8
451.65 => 31.76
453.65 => 28.79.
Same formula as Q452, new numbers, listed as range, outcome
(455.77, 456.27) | 32.37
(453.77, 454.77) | 29.01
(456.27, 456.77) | 31.16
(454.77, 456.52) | 29.74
